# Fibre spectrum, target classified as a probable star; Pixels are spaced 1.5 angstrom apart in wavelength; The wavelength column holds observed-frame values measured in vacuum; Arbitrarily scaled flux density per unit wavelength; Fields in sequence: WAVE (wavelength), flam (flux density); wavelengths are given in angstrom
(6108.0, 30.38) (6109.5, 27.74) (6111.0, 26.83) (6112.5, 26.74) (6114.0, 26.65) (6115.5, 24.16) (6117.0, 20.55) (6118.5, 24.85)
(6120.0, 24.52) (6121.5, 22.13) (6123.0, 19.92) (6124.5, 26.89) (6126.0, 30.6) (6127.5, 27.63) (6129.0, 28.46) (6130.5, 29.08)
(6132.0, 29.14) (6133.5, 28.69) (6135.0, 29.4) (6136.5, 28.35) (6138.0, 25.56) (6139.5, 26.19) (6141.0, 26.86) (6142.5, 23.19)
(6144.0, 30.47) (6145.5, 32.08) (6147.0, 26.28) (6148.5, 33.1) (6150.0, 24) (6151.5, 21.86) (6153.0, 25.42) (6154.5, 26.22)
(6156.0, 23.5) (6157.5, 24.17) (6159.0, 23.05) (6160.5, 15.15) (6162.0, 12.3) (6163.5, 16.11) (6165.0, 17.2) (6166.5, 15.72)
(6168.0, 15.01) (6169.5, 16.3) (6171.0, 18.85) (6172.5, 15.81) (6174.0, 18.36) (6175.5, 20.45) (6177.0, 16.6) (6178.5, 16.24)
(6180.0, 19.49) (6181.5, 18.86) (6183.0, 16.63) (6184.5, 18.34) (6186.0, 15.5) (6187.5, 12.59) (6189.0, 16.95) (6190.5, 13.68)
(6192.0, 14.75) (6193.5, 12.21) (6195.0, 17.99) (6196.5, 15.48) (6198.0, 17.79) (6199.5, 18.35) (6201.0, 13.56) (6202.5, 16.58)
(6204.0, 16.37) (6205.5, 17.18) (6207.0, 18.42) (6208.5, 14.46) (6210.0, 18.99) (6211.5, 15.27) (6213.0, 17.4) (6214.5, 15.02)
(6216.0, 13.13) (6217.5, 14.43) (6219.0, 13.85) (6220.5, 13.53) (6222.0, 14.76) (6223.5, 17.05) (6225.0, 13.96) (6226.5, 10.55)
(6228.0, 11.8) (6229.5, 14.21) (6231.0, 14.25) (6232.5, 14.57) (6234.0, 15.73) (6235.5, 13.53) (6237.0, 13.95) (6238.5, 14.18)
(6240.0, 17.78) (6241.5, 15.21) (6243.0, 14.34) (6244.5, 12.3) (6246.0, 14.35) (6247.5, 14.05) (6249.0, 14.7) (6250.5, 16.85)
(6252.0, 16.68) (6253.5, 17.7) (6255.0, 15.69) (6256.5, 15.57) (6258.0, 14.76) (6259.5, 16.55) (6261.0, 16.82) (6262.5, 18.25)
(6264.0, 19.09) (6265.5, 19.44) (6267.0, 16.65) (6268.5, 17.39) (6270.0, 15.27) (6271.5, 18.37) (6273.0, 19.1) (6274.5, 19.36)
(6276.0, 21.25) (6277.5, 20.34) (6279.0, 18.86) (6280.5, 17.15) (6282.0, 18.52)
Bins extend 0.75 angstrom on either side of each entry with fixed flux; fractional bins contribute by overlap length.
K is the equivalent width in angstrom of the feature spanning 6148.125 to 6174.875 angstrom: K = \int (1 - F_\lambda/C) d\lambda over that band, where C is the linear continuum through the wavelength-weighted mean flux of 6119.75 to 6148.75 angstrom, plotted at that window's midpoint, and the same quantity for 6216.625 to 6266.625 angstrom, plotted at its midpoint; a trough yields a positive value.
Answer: 4.9 angstrom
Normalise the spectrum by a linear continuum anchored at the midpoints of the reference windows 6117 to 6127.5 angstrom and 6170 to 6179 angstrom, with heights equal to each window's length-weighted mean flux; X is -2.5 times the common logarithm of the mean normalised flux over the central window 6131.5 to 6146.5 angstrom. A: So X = -0.237 mag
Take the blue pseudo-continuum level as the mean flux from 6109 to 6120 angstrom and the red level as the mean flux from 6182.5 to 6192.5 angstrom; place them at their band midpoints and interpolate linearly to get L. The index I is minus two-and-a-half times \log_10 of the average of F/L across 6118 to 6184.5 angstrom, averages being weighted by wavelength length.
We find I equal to -0.123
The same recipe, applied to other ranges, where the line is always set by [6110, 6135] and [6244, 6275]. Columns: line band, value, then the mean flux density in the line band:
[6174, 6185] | 0.22 mag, 18.1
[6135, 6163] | -0.02 mag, 24.9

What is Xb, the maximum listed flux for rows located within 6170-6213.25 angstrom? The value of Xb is 20.45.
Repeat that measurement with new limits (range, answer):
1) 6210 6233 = 18.99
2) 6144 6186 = 33.1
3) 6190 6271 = 19.44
